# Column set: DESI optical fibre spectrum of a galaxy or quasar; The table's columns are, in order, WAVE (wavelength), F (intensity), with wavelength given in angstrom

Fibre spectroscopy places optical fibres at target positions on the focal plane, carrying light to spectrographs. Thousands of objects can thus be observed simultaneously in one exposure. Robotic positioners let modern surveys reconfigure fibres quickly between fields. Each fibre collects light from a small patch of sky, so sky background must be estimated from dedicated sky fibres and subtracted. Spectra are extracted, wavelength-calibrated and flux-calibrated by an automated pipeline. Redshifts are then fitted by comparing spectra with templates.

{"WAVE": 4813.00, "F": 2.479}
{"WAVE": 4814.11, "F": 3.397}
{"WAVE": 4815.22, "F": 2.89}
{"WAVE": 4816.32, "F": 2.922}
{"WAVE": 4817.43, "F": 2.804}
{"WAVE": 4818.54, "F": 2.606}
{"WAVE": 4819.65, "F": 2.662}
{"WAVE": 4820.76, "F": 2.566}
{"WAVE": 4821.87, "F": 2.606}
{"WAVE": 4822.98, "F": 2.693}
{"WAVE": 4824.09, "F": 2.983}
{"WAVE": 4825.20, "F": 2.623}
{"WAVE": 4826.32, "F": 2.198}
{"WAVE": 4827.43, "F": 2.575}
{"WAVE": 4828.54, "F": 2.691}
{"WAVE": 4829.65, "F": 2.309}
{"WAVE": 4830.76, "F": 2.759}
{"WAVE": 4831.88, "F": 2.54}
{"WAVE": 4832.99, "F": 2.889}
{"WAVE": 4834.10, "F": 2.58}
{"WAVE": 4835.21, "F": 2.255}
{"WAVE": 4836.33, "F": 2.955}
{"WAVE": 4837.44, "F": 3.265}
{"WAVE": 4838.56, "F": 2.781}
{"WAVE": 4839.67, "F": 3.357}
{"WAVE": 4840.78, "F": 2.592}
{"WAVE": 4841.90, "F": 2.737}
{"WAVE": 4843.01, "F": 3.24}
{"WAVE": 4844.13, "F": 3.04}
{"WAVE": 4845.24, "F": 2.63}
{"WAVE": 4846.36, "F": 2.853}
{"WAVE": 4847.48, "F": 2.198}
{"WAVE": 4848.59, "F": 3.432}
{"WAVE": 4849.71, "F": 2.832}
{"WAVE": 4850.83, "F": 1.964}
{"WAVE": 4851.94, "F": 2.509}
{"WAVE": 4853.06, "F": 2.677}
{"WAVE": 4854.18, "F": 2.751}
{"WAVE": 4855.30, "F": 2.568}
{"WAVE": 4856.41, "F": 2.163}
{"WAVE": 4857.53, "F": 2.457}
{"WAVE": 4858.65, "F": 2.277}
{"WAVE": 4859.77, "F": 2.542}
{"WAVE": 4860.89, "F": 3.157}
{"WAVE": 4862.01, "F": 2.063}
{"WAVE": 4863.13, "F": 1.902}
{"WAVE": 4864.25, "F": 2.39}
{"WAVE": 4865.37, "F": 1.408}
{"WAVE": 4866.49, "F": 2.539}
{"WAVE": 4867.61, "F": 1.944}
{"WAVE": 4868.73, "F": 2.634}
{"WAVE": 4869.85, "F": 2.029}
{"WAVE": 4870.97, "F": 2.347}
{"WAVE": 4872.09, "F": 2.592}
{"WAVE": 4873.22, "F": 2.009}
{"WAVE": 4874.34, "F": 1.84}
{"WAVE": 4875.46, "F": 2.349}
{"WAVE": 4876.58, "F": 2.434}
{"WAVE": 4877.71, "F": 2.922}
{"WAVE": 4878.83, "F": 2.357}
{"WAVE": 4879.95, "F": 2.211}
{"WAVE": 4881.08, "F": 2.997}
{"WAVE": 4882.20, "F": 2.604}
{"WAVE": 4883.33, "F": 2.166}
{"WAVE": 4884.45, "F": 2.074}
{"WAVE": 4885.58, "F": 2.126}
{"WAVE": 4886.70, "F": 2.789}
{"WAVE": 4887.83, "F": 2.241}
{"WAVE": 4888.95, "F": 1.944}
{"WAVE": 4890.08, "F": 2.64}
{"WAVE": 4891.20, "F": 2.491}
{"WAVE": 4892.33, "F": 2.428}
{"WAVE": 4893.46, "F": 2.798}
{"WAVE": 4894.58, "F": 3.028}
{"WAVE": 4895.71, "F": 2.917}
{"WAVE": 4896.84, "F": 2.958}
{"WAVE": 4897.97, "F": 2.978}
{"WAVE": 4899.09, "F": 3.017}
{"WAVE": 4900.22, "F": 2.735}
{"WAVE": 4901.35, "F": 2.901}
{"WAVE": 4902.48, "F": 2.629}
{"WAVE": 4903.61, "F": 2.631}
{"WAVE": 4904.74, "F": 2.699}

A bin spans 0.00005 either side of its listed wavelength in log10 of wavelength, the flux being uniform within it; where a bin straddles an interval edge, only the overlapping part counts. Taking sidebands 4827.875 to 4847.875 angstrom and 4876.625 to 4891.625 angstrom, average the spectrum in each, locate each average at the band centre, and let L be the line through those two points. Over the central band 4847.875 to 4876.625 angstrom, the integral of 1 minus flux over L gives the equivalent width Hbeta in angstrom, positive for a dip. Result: 2.4 angstrom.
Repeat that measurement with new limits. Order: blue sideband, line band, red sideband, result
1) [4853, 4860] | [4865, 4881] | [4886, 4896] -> 1.5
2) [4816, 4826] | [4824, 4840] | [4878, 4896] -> -0.2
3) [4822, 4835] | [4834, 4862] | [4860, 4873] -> -3.0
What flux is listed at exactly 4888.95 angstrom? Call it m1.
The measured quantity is 1.944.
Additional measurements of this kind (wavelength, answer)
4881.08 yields 2.997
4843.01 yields 3.24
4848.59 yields 3.432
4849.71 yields 2.832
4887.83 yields 2.241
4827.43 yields 2.575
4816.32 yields 2.922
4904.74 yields 2.699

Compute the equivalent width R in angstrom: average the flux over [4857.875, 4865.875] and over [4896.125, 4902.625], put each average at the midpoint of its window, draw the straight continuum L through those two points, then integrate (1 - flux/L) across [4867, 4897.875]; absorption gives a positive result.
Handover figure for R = 1.8 angstrom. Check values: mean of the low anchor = 2.26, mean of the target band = 2.45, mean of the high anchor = 2.89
